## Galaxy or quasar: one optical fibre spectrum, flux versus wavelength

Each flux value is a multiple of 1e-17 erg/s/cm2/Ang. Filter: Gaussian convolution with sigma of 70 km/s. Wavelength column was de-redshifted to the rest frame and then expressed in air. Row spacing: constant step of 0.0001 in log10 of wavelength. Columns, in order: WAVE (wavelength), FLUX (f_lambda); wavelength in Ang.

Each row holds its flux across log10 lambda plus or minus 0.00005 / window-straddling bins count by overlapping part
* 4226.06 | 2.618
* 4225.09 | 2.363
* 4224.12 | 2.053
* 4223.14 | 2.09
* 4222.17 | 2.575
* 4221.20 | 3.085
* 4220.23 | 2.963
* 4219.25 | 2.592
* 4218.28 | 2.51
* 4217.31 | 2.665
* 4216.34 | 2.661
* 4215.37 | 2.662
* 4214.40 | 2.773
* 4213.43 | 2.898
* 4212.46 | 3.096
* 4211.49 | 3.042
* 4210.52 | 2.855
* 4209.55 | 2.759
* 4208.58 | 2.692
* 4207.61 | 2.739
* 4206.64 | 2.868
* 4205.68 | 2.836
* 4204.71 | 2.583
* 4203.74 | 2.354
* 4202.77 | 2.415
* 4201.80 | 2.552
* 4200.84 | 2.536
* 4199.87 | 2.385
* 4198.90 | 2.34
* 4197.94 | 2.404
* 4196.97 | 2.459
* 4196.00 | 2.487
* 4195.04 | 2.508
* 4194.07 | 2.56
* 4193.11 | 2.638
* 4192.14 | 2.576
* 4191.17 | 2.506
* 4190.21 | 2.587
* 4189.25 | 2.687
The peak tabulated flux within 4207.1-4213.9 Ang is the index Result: 3.096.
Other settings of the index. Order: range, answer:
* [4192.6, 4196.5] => 2.638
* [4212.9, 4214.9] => 2.898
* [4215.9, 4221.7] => 3.085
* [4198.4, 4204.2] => 2.552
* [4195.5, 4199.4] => 2.487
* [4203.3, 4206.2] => 2.836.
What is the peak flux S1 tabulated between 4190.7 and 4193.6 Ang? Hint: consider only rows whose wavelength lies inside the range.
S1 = 2.638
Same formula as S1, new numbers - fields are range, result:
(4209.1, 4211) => 2.855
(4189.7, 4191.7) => 2.587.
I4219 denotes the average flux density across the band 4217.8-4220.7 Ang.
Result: 2.68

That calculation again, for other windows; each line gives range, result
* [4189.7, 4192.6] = 2.56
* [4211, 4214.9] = 2.95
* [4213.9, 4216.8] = 2.7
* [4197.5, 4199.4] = 2.38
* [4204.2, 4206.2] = 2.72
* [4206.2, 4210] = 2.76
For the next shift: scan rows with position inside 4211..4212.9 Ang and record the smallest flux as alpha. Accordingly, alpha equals 3.042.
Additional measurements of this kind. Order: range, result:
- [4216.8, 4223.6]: 2.09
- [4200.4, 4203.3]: 2.415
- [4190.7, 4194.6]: 2.506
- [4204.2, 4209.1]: 2.583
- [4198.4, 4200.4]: 2.34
